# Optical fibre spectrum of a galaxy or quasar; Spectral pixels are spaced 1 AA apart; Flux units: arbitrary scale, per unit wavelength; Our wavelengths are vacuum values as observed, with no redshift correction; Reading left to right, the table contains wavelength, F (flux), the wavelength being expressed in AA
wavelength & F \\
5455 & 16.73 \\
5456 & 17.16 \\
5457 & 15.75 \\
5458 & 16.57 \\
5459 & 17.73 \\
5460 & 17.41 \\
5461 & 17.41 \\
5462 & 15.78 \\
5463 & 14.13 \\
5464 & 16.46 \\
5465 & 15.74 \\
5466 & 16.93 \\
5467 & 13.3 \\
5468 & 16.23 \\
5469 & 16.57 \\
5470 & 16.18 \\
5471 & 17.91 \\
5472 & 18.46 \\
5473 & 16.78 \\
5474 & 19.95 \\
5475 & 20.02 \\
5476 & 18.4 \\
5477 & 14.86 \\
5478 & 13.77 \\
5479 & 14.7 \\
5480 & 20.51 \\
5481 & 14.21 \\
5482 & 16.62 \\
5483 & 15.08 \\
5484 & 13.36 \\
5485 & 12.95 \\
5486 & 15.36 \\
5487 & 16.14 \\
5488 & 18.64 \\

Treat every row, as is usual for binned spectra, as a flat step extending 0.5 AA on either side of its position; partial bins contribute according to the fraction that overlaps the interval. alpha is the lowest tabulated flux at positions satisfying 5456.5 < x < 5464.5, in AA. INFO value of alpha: 14.13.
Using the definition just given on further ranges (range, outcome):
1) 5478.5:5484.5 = 13.36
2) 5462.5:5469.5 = 13.3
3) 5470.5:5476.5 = 16.78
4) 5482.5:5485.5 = 12.95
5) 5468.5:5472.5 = 16.18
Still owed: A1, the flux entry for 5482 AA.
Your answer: 16.62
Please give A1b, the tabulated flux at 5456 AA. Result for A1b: 17.16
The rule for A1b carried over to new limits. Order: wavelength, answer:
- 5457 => 15.75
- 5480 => 20.51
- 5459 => 17.73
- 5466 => 16.93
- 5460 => 17.41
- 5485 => 12.95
